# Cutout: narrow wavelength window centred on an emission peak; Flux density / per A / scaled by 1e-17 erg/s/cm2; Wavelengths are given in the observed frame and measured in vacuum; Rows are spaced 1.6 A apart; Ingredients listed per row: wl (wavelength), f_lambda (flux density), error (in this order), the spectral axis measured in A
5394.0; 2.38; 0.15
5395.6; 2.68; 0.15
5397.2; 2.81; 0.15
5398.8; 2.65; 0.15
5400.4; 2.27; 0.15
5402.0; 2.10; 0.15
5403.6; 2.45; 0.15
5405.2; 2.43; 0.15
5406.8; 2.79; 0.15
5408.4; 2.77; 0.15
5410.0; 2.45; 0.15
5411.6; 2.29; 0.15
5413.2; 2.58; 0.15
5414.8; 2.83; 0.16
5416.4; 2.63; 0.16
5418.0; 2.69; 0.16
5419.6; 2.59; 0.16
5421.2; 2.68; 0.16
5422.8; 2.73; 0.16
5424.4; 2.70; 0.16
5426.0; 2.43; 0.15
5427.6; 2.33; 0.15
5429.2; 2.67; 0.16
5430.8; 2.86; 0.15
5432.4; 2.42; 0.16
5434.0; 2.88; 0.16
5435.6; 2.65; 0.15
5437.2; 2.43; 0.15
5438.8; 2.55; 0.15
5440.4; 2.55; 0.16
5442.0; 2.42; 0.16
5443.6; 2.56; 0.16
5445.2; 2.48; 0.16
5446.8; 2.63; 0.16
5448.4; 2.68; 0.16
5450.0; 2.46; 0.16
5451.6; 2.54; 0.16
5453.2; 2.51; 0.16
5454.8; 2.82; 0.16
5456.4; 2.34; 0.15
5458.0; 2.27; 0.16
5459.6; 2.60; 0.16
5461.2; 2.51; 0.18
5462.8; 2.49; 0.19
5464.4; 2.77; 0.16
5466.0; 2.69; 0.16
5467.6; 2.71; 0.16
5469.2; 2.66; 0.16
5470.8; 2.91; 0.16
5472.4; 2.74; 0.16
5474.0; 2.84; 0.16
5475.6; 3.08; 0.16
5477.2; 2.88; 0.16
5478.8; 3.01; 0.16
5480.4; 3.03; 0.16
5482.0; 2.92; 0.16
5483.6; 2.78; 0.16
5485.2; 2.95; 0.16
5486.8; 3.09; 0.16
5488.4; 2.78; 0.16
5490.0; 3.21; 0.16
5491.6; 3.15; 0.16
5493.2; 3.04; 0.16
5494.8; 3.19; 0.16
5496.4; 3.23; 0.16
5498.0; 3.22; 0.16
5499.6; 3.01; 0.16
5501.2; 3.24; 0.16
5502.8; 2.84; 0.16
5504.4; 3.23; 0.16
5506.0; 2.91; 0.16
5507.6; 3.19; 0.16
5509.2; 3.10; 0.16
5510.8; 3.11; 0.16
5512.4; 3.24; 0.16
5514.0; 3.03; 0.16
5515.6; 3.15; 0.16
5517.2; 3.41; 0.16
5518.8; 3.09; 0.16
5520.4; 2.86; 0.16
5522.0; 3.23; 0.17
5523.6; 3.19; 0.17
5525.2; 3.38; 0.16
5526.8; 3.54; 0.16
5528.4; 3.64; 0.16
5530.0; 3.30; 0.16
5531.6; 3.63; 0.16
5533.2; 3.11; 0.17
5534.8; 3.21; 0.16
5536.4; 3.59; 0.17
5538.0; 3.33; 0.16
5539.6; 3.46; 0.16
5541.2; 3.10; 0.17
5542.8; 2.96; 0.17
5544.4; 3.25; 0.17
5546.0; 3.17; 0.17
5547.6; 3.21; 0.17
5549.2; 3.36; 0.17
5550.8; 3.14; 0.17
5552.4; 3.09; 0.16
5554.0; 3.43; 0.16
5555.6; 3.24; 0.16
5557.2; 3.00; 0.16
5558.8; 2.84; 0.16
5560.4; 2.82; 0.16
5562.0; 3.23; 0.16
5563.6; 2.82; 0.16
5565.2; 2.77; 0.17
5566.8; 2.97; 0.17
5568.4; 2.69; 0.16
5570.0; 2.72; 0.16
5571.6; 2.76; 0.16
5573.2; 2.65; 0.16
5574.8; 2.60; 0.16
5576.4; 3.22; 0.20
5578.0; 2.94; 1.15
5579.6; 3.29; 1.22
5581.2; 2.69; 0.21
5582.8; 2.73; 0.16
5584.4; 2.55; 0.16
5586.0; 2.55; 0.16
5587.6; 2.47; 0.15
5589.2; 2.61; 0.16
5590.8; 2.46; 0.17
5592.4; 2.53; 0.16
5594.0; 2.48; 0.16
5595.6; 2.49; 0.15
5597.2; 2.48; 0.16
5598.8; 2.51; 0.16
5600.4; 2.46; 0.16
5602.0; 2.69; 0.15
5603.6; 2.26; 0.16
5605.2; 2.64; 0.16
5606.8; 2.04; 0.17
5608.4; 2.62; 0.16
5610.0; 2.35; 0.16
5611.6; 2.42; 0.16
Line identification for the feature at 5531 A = C III]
